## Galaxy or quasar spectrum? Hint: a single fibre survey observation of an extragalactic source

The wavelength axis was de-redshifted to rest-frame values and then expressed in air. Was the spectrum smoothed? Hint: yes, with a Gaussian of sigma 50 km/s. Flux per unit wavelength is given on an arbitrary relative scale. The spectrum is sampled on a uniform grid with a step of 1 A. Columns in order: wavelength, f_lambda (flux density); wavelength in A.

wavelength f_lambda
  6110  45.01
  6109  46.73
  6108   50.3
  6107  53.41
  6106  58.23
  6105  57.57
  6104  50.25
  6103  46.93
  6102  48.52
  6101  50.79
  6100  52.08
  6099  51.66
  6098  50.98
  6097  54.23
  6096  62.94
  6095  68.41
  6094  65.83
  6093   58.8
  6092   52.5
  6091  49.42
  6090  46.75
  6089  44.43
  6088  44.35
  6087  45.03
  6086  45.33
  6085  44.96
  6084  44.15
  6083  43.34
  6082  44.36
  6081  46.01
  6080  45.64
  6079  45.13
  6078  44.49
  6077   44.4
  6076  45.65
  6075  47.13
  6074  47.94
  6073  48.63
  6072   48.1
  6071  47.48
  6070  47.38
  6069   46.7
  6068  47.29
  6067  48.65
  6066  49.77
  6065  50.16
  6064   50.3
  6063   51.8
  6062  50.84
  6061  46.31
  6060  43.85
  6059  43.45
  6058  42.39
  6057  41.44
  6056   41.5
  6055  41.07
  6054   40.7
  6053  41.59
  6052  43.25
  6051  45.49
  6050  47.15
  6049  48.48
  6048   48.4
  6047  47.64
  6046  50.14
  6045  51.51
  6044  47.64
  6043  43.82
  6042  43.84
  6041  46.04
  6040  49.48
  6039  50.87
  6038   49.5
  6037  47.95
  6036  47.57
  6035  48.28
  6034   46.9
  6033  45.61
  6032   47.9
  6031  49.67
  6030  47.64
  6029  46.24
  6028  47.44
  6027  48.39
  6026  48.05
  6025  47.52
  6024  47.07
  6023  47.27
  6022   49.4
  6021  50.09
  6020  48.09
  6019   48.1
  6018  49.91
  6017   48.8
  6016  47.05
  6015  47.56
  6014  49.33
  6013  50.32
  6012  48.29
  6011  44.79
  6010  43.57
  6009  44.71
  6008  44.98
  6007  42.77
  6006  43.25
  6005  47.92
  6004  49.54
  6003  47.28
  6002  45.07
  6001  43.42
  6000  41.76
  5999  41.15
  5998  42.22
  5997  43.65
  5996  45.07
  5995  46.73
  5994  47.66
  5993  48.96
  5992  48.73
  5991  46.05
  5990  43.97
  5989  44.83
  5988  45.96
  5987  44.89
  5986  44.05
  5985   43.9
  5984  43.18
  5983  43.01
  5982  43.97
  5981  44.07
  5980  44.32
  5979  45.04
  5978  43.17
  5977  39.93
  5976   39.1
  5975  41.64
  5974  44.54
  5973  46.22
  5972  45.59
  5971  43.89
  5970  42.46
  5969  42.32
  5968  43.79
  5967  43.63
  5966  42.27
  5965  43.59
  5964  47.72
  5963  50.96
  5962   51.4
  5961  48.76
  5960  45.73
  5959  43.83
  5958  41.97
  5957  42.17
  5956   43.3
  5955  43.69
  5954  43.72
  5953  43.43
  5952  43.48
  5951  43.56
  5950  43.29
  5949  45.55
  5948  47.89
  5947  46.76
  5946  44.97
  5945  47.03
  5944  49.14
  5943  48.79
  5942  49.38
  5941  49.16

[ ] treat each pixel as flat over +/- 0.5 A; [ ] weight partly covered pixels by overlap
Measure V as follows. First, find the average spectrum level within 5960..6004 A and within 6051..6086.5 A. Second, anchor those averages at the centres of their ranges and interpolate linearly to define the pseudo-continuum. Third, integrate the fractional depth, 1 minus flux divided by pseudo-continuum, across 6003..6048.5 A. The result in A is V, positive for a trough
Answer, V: -2.35 A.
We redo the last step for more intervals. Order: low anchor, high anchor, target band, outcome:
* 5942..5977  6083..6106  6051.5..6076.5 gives 2.0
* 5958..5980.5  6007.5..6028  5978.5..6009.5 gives 0.8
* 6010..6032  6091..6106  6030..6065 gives 2.6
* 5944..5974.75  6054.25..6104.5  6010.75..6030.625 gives -0.6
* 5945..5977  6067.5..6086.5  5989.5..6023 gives -1.0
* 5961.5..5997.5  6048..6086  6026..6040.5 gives -0.8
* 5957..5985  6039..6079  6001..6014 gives -0.3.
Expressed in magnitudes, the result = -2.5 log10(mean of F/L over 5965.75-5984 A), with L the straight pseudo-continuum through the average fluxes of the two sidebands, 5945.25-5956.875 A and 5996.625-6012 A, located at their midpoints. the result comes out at 0.03 mag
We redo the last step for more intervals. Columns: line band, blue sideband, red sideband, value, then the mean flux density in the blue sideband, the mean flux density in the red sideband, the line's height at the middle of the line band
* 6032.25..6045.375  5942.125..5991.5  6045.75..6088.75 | -0.05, 44.7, 46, 45.6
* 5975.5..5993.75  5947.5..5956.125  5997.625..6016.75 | 0.02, 44.3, 45.6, 45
